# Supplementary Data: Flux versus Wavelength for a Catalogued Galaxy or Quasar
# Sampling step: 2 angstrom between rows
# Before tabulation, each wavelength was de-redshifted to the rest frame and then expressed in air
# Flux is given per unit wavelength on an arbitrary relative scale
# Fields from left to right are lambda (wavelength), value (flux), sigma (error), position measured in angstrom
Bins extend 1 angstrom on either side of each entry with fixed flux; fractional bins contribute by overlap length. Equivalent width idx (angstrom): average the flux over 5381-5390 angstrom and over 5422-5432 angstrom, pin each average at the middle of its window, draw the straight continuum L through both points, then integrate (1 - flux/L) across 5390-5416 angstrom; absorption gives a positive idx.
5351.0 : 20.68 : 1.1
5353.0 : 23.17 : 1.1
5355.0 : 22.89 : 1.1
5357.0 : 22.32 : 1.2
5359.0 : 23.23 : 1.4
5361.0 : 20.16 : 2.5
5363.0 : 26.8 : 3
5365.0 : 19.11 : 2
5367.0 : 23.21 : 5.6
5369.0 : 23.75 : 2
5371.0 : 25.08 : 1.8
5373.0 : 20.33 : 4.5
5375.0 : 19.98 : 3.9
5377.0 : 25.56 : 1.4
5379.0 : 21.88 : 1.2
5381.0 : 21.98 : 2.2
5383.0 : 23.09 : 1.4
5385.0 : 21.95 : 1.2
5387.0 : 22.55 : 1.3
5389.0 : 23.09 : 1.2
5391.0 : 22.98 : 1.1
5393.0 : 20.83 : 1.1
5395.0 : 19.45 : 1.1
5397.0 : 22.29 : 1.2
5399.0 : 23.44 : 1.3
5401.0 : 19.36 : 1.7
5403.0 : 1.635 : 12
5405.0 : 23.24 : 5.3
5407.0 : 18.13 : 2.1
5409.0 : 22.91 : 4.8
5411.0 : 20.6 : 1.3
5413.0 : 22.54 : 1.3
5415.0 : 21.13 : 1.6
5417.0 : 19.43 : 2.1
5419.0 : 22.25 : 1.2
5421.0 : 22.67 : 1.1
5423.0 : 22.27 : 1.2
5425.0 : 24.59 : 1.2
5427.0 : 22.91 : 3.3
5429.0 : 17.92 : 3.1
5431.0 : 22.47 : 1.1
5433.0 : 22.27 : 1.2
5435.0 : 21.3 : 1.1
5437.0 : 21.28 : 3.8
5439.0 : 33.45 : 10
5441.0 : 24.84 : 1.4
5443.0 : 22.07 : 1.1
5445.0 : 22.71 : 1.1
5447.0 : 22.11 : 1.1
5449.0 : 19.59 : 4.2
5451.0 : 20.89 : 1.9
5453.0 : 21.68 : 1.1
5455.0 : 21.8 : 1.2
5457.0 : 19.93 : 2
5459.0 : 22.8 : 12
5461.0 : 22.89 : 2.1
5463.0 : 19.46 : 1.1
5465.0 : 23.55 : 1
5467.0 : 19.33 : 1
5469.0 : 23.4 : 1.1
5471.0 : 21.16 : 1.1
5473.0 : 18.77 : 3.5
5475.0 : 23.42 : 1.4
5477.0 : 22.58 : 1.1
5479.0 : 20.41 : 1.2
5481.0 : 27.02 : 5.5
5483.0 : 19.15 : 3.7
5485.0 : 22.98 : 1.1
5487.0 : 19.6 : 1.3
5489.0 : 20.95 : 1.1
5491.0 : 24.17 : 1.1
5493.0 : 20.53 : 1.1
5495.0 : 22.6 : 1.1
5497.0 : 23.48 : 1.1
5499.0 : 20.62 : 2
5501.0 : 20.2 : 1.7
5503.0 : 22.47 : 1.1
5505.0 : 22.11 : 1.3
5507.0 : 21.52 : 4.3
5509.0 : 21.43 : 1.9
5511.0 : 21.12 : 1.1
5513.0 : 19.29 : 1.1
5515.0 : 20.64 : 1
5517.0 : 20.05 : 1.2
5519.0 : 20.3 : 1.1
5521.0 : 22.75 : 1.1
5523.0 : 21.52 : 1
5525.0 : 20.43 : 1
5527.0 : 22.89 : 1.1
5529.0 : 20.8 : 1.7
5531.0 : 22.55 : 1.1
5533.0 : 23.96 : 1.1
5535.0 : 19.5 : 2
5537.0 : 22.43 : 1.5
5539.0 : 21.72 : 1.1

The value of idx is 2.9 angstrom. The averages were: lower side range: 22.6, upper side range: 22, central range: 19.9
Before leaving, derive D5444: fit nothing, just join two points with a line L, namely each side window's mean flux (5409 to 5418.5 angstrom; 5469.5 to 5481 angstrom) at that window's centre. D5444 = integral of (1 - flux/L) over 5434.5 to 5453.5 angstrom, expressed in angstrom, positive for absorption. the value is -1.4 angstrom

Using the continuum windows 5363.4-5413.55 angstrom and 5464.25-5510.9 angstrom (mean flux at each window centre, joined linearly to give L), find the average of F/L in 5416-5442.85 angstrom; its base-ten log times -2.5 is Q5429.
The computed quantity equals -0.07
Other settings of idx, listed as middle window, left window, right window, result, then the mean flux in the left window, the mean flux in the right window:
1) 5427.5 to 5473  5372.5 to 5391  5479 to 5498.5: 0.3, 22.4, 22.1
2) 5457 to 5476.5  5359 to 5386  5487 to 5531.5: 0.2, 22.6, 21.4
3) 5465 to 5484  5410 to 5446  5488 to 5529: 0.1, 22.6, 21.4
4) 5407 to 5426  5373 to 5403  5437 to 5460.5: 0.2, 21.3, 22.8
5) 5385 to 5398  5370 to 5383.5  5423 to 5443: 0.5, 22.5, 23.3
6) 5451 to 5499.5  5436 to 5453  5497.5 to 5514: 1.0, 23.3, 21.2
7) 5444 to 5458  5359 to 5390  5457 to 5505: 0.5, 22.6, 21.8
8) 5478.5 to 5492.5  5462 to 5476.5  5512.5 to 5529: -0.5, 21.3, 21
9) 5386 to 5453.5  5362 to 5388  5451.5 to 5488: 2.1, 22.7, 21.7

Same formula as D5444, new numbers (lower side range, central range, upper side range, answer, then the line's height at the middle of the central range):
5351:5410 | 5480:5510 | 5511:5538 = -0.8 angstrom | 21.4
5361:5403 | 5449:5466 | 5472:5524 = 0.1 angstrom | 21.6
